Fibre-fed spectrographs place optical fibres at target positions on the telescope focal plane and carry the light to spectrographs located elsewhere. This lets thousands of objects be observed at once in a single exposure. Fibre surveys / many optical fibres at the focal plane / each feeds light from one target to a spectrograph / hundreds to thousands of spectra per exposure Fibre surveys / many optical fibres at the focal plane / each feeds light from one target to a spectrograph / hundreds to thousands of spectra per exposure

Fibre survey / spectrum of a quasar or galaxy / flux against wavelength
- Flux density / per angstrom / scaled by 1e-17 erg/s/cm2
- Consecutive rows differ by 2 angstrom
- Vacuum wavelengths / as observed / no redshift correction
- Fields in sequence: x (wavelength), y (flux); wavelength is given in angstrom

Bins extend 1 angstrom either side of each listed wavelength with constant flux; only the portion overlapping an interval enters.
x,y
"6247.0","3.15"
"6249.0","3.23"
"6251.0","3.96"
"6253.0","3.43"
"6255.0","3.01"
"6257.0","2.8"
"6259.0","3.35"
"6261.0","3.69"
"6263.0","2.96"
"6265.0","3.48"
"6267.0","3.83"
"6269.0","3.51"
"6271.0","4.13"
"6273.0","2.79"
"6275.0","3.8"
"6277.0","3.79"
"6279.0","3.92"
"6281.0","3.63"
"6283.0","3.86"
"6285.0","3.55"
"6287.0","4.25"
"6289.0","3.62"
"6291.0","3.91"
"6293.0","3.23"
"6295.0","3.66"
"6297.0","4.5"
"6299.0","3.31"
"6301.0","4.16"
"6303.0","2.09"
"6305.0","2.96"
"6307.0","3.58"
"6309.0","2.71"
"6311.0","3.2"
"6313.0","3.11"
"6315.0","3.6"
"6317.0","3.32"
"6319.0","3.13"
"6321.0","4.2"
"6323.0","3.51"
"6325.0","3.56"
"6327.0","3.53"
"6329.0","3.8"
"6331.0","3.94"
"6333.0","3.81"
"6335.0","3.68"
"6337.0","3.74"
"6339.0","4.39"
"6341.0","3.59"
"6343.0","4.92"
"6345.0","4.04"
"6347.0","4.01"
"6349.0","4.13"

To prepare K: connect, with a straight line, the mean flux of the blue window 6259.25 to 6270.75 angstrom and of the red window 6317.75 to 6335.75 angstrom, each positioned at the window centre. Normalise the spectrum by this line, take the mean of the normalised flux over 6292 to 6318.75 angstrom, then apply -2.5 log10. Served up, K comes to 0.09 mag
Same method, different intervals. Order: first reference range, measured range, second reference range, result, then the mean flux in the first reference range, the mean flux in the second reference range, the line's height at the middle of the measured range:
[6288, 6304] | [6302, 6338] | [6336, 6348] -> 0.13 mag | 3.56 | 4.11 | 3.85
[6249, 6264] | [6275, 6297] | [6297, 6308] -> -0.14 mag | 3.31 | 3.34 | 3.33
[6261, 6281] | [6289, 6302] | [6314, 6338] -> -0.05 mag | 3.59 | 3.65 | 3.62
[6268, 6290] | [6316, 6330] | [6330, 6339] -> 0.07 mag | 3.71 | 3.86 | 3.83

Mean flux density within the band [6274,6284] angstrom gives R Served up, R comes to 3.8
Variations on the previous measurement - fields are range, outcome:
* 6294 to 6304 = 3.54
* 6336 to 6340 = 4.06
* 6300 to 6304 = 3.12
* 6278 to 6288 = 3.84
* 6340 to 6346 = 4.18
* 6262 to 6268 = 3.42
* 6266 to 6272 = 3.82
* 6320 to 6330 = 3.72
